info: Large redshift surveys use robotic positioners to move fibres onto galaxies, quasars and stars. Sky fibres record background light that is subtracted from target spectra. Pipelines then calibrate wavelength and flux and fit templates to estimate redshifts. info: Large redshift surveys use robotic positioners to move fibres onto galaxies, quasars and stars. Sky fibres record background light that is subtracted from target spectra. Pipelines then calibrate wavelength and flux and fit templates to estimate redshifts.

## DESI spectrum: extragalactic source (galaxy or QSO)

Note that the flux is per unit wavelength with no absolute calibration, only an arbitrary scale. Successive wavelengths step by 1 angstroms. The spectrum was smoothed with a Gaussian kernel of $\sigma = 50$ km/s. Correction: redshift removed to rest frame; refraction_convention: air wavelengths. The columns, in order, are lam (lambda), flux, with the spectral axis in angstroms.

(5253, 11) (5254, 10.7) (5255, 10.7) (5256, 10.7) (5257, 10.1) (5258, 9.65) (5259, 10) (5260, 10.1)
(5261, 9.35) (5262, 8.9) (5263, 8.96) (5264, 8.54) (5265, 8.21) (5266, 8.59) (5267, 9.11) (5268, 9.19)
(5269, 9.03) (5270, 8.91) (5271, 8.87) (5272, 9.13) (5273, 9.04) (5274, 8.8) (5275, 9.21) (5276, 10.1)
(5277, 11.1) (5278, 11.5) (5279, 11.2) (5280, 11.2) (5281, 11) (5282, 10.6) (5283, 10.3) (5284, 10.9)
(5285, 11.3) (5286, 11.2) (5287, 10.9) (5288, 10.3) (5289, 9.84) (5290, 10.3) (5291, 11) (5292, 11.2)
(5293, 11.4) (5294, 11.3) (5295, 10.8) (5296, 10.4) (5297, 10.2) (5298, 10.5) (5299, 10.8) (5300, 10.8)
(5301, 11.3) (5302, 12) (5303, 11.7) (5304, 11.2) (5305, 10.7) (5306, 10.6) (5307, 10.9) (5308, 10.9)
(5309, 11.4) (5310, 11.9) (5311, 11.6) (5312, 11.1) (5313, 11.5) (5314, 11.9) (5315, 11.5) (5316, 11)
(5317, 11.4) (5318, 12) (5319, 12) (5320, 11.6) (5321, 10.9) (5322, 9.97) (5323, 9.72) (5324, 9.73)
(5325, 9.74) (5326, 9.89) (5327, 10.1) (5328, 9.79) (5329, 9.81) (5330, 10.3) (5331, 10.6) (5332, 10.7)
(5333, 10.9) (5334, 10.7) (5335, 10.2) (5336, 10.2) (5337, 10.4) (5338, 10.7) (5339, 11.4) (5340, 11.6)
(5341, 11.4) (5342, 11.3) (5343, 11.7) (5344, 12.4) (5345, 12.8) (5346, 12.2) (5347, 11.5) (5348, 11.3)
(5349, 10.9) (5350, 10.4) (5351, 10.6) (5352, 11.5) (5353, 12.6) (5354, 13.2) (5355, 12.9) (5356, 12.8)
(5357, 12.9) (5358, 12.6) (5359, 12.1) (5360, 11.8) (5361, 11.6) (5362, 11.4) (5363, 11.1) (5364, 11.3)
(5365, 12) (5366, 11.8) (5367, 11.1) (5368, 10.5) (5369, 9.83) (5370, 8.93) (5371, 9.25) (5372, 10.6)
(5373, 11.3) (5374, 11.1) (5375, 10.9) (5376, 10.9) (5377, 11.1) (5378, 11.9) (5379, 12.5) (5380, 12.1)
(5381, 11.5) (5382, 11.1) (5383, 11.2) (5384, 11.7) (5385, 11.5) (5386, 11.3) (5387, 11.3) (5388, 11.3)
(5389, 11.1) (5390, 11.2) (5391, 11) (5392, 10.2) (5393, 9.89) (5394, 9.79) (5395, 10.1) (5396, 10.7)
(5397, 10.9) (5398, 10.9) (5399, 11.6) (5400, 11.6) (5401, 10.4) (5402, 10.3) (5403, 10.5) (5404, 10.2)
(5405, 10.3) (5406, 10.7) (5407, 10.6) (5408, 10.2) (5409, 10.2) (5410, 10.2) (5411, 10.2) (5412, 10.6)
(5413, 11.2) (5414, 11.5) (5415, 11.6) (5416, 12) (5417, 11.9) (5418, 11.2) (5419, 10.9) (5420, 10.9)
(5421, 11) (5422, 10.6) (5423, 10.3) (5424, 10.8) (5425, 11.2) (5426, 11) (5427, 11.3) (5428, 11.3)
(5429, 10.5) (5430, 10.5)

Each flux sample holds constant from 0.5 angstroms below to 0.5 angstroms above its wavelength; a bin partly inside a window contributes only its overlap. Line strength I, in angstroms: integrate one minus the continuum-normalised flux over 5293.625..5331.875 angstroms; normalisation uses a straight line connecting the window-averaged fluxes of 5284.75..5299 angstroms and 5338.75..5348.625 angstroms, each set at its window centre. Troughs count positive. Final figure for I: 0.9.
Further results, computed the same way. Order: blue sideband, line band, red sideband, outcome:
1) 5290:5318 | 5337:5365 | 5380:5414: -2.0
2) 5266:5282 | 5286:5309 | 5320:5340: -1.9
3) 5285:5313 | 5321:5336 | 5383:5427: 1.1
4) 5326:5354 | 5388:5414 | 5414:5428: 1.2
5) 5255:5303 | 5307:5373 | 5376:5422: -3.6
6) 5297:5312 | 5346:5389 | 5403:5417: -2.0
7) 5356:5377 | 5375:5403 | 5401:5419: -0.2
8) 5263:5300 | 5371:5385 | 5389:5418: -0.9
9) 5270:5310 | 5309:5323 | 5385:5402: -0.9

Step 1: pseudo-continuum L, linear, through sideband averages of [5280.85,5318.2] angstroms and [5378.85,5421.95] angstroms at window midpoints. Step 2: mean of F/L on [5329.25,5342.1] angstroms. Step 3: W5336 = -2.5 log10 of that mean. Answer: 0.02 mag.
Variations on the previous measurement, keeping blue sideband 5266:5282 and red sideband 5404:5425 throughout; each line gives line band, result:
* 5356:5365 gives -0.14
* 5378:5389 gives -0.09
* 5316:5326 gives -0.06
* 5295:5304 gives -0.10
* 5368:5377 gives 0.01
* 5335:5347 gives -0.11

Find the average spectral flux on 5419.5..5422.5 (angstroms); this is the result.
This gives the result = 10.8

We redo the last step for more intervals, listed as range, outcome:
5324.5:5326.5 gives 9.82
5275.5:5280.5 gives 11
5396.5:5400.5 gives 11.2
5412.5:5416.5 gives 11.6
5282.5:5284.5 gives 10.6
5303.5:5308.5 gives 10.9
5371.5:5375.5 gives 11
